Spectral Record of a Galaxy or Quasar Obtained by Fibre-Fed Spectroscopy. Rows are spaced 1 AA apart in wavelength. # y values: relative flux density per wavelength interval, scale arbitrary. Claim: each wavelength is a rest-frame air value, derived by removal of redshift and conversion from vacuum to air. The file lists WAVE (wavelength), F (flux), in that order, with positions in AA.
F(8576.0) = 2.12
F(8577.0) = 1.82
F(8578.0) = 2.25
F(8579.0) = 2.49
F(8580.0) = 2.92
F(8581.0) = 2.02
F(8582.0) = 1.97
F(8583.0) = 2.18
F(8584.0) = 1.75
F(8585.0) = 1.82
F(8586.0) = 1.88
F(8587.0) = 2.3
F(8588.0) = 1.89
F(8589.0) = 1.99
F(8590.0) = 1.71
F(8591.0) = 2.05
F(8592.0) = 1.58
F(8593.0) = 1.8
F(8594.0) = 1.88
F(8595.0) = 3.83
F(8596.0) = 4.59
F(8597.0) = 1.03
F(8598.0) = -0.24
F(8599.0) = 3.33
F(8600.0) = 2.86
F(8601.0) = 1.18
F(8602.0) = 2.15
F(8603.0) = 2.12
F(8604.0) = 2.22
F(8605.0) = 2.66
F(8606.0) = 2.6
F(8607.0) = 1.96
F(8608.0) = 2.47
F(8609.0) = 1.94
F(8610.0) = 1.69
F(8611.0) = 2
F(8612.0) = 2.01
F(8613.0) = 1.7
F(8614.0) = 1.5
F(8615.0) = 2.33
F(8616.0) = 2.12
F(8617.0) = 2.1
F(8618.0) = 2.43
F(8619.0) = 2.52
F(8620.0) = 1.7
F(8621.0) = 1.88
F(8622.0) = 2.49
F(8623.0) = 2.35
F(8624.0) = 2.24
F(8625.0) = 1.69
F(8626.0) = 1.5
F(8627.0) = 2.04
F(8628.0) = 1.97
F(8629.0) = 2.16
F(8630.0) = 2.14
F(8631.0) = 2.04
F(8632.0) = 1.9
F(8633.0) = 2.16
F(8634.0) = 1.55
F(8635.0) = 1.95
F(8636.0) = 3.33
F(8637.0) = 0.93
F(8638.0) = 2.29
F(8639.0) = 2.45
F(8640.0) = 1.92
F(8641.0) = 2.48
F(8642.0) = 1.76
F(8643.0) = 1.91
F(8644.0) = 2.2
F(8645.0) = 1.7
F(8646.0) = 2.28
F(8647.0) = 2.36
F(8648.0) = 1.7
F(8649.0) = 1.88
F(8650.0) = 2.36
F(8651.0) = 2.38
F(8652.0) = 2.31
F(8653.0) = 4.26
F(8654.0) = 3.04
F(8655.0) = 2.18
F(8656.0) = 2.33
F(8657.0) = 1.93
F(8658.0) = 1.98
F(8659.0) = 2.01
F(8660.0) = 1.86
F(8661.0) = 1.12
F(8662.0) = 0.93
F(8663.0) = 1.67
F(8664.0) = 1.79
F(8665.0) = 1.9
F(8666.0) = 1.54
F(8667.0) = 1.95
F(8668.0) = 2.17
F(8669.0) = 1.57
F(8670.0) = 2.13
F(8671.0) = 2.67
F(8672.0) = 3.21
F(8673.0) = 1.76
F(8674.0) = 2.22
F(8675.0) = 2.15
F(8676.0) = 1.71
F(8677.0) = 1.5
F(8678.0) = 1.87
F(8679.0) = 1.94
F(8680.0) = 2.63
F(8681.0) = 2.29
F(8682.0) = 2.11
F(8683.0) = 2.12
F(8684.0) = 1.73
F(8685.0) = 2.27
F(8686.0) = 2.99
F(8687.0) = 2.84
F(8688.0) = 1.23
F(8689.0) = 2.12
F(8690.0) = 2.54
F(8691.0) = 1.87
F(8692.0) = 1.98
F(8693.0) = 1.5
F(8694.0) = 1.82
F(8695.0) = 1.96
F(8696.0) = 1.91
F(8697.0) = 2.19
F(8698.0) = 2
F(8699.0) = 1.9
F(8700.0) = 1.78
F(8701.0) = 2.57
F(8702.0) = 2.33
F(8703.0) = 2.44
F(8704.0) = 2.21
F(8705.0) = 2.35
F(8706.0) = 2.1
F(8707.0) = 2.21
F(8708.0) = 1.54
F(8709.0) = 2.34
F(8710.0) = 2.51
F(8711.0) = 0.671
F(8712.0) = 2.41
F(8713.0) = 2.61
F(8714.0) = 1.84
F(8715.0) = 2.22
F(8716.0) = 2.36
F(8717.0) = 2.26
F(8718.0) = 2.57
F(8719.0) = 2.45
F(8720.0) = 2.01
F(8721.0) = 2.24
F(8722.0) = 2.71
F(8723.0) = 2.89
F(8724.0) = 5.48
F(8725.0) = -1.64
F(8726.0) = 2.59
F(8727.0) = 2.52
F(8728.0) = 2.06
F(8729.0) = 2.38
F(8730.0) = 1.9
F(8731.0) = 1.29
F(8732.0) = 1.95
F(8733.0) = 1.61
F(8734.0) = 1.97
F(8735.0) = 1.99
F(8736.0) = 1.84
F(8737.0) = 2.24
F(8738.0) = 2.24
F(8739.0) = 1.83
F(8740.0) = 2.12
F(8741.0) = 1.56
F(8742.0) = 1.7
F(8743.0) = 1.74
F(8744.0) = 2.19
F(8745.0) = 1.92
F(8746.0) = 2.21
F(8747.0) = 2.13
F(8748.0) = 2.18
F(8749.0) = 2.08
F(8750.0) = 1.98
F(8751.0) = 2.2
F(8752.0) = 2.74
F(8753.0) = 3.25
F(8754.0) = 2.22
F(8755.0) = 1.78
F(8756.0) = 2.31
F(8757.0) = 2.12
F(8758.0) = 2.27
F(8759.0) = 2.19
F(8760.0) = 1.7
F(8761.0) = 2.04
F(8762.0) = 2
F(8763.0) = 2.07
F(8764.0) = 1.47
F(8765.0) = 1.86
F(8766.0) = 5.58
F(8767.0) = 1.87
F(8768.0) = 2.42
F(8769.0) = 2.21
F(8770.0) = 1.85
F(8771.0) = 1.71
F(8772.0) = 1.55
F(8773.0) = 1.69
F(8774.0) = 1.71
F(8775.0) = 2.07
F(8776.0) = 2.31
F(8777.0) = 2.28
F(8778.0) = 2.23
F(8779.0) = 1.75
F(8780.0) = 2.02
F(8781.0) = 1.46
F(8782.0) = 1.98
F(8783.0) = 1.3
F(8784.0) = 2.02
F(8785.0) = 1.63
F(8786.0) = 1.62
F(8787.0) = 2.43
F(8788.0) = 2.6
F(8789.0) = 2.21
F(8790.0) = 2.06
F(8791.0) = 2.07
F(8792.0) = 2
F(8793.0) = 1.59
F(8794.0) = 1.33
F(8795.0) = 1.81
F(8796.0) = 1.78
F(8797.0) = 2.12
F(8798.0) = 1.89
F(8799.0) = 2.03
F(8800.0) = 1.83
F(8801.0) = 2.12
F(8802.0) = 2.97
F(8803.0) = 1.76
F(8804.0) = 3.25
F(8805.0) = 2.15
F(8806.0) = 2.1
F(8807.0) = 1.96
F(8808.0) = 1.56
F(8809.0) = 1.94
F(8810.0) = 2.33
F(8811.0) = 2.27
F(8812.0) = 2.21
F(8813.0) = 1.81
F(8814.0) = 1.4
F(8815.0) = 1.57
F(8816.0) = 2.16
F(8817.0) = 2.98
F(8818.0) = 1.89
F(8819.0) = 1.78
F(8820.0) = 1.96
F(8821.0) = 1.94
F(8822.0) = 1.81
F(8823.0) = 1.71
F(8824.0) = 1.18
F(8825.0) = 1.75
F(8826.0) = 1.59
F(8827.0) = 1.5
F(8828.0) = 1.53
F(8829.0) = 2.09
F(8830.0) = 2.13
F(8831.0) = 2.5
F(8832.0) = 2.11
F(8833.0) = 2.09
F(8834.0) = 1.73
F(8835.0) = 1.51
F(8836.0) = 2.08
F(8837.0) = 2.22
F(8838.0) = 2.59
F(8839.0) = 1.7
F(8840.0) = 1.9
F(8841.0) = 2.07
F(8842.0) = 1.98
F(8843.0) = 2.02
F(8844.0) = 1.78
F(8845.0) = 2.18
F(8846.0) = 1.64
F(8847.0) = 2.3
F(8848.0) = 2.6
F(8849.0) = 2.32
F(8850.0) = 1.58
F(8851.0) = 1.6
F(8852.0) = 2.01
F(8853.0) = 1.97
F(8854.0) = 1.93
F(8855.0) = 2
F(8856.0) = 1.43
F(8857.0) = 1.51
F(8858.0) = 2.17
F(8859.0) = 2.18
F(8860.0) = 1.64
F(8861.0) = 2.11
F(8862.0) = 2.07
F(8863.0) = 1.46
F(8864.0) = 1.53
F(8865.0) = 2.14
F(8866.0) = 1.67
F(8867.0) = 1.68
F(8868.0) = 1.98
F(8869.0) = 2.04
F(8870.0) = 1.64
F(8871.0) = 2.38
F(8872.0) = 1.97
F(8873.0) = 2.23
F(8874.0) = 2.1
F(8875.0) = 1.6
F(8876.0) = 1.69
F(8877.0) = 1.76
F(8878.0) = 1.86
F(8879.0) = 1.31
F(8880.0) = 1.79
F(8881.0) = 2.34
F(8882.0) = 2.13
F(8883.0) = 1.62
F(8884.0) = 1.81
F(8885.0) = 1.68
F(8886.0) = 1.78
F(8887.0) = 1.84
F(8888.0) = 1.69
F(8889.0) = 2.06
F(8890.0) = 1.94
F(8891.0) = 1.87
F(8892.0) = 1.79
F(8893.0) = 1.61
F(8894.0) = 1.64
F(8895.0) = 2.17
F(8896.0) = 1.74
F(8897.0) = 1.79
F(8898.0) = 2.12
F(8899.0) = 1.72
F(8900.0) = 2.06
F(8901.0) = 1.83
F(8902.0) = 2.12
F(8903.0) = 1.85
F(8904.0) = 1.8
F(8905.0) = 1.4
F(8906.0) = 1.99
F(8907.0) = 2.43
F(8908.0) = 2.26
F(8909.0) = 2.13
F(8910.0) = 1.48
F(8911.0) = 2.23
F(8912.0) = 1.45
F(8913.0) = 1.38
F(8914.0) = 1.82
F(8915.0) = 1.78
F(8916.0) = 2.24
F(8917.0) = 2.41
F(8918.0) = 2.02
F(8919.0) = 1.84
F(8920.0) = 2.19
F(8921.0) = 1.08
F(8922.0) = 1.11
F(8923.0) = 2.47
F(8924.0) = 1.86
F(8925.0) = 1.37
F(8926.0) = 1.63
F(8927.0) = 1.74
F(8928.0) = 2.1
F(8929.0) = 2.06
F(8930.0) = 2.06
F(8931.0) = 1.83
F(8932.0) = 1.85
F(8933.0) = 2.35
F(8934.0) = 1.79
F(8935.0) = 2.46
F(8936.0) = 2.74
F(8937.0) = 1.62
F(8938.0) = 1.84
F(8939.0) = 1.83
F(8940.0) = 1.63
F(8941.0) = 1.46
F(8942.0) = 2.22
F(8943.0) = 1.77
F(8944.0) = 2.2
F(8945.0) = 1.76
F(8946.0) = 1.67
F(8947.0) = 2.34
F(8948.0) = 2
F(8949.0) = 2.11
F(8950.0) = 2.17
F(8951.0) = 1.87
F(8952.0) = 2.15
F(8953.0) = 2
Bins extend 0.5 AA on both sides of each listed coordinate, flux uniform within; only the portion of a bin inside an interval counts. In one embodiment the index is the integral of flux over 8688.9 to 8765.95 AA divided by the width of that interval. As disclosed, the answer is 2.12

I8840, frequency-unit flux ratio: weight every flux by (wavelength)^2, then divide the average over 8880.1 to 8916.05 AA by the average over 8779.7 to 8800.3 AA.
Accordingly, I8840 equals 1.01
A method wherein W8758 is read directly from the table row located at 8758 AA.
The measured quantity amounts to 2.27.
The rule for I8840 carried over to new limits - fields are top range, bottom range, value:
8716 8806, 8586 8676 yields 1.03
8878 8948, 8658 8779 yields 0.94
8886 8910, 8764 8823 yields 0.95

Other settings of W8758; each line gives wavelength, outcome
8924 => 1.86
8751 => 2.2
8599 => 3.33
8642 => 1.76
